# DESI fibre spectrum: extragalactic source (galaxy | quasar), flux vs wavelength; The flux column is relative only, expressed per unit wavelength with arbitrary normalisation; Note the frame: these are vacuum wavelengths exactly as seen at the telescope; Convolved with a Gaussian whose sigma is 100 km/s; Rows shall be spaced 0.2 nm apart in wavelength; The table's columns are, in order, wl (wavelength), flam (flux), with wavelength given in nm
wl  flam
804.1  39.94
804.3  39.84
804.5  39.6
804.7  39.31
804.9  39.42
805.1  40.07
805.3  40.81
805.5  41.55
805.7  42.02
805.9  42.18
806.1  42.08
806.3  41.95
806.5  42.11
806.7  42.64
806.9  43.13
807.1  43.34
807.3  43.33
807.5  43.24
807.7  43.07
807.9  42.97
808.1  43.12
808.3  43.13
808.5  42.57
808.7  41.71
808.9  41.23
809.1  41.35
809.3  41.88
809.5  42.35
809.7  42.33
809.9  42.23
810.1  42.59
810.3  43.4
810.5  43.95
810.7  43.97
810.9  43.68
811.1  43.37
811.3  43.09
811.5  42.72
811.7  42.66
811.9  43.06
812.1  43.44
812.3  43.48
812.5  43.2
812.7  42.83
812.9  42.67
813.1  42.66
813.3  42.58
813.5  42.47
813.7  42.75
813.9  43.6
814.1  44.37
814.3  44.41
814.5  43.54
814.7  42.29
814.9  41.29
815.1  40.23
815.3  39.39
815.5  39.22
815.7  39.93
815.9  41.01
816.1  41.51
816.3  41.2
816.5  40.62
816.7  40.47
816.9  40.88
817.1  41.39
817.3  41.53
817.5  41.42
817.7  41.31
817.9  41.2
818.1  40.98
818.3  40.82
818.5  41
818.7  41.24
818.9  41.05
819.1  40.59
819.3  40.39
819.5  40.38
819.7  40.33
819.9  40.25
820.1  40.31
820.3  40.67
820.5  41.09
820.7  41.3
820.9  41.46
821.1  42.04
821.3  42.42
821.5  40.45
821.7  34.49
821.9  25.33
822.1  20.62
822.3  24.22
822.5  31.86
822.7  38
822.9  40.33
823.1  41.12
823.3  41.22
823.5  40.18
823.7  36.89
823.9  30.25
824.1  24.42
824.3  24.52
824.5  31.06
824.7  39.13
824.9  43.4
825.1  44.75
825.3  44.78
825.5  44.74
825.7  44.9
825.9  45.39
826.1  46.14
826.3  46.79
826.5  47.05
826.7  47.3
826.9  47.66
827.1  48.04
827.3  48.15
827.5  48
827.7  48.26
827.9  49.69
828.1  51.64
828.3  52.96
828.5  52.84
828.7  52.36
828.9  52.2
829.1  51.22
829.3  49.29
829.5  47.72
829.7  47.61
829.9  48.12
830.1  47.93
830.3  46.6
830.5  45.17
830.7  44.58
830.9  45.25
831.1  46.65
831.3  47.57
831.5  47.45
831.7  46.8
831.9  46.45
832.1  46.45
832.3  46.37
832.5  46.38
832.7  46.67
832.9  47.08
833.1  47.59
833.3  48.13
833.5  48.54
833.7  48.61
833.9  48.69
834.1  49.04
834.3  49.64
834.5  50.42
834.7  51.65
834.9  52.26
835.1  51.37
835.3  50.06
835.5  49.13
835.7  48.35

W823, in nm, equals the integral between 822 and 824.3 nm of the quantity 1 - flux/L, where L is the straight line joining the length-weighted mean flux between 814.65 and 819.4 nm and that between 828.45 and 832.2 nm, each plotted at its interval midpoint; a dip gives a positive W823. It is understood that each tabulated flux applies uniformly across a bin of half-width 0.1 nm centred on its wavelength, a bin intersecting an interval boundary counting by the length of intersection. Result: 0.572 nm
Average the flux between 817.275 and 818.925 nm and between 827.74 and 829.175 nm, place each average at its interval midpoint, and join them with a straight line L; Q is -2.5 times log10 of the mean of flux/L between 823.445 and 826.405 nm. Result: 0.226 mag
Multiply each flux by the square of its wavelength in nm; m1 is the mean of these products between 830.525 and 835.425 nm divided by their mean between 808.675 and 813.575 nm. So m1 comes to 1.18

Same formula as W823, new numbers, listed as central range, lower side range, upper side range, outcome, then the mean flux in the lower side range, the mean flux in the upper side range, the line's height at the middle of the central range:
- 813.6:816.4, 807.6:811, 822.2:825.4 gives -0.12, 42.7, 36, 40.1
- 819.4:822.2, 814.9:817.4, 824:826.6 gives 0.18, 40.6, 40.5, 40.6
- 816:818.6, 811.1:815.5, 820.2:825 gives -0.10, 42.6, 35.7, 39.6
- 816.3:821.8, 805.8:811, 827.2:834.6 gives 0.56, 42.7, 48.3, 45.4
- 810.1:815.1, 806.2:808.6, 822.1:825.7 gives -0.28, 42.9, 36.3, 40.8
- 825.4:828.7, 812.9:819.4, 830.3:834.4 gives -0.21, 41.5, 47.1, 45.3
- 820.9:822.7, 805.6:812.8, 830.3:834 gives 0.46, 42.8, 46.9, 45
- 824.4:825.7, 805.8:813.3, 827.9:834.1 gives 0.14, 42.8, 48.2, 46.7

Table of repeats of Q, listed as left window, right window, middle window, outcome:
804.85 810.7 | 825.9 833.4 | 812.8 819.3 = 0.074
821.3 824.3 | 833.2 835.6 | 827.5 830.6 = -0.173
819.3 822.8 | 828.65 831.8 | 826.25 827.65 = -0.088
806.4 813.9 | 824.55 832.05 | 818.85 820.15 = 0.119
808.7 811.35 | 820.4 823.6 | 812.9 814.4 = -0.061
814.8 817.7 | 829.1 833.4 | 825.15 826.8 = -0.024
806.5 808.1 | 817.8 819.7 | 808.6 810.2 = 0.017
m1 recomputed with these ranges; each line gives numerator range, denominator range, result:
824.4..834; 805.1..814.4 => 1.16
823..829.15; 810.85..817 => 1.08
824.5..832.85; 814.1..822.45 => 1.22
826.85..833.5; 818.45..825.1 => 1.32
